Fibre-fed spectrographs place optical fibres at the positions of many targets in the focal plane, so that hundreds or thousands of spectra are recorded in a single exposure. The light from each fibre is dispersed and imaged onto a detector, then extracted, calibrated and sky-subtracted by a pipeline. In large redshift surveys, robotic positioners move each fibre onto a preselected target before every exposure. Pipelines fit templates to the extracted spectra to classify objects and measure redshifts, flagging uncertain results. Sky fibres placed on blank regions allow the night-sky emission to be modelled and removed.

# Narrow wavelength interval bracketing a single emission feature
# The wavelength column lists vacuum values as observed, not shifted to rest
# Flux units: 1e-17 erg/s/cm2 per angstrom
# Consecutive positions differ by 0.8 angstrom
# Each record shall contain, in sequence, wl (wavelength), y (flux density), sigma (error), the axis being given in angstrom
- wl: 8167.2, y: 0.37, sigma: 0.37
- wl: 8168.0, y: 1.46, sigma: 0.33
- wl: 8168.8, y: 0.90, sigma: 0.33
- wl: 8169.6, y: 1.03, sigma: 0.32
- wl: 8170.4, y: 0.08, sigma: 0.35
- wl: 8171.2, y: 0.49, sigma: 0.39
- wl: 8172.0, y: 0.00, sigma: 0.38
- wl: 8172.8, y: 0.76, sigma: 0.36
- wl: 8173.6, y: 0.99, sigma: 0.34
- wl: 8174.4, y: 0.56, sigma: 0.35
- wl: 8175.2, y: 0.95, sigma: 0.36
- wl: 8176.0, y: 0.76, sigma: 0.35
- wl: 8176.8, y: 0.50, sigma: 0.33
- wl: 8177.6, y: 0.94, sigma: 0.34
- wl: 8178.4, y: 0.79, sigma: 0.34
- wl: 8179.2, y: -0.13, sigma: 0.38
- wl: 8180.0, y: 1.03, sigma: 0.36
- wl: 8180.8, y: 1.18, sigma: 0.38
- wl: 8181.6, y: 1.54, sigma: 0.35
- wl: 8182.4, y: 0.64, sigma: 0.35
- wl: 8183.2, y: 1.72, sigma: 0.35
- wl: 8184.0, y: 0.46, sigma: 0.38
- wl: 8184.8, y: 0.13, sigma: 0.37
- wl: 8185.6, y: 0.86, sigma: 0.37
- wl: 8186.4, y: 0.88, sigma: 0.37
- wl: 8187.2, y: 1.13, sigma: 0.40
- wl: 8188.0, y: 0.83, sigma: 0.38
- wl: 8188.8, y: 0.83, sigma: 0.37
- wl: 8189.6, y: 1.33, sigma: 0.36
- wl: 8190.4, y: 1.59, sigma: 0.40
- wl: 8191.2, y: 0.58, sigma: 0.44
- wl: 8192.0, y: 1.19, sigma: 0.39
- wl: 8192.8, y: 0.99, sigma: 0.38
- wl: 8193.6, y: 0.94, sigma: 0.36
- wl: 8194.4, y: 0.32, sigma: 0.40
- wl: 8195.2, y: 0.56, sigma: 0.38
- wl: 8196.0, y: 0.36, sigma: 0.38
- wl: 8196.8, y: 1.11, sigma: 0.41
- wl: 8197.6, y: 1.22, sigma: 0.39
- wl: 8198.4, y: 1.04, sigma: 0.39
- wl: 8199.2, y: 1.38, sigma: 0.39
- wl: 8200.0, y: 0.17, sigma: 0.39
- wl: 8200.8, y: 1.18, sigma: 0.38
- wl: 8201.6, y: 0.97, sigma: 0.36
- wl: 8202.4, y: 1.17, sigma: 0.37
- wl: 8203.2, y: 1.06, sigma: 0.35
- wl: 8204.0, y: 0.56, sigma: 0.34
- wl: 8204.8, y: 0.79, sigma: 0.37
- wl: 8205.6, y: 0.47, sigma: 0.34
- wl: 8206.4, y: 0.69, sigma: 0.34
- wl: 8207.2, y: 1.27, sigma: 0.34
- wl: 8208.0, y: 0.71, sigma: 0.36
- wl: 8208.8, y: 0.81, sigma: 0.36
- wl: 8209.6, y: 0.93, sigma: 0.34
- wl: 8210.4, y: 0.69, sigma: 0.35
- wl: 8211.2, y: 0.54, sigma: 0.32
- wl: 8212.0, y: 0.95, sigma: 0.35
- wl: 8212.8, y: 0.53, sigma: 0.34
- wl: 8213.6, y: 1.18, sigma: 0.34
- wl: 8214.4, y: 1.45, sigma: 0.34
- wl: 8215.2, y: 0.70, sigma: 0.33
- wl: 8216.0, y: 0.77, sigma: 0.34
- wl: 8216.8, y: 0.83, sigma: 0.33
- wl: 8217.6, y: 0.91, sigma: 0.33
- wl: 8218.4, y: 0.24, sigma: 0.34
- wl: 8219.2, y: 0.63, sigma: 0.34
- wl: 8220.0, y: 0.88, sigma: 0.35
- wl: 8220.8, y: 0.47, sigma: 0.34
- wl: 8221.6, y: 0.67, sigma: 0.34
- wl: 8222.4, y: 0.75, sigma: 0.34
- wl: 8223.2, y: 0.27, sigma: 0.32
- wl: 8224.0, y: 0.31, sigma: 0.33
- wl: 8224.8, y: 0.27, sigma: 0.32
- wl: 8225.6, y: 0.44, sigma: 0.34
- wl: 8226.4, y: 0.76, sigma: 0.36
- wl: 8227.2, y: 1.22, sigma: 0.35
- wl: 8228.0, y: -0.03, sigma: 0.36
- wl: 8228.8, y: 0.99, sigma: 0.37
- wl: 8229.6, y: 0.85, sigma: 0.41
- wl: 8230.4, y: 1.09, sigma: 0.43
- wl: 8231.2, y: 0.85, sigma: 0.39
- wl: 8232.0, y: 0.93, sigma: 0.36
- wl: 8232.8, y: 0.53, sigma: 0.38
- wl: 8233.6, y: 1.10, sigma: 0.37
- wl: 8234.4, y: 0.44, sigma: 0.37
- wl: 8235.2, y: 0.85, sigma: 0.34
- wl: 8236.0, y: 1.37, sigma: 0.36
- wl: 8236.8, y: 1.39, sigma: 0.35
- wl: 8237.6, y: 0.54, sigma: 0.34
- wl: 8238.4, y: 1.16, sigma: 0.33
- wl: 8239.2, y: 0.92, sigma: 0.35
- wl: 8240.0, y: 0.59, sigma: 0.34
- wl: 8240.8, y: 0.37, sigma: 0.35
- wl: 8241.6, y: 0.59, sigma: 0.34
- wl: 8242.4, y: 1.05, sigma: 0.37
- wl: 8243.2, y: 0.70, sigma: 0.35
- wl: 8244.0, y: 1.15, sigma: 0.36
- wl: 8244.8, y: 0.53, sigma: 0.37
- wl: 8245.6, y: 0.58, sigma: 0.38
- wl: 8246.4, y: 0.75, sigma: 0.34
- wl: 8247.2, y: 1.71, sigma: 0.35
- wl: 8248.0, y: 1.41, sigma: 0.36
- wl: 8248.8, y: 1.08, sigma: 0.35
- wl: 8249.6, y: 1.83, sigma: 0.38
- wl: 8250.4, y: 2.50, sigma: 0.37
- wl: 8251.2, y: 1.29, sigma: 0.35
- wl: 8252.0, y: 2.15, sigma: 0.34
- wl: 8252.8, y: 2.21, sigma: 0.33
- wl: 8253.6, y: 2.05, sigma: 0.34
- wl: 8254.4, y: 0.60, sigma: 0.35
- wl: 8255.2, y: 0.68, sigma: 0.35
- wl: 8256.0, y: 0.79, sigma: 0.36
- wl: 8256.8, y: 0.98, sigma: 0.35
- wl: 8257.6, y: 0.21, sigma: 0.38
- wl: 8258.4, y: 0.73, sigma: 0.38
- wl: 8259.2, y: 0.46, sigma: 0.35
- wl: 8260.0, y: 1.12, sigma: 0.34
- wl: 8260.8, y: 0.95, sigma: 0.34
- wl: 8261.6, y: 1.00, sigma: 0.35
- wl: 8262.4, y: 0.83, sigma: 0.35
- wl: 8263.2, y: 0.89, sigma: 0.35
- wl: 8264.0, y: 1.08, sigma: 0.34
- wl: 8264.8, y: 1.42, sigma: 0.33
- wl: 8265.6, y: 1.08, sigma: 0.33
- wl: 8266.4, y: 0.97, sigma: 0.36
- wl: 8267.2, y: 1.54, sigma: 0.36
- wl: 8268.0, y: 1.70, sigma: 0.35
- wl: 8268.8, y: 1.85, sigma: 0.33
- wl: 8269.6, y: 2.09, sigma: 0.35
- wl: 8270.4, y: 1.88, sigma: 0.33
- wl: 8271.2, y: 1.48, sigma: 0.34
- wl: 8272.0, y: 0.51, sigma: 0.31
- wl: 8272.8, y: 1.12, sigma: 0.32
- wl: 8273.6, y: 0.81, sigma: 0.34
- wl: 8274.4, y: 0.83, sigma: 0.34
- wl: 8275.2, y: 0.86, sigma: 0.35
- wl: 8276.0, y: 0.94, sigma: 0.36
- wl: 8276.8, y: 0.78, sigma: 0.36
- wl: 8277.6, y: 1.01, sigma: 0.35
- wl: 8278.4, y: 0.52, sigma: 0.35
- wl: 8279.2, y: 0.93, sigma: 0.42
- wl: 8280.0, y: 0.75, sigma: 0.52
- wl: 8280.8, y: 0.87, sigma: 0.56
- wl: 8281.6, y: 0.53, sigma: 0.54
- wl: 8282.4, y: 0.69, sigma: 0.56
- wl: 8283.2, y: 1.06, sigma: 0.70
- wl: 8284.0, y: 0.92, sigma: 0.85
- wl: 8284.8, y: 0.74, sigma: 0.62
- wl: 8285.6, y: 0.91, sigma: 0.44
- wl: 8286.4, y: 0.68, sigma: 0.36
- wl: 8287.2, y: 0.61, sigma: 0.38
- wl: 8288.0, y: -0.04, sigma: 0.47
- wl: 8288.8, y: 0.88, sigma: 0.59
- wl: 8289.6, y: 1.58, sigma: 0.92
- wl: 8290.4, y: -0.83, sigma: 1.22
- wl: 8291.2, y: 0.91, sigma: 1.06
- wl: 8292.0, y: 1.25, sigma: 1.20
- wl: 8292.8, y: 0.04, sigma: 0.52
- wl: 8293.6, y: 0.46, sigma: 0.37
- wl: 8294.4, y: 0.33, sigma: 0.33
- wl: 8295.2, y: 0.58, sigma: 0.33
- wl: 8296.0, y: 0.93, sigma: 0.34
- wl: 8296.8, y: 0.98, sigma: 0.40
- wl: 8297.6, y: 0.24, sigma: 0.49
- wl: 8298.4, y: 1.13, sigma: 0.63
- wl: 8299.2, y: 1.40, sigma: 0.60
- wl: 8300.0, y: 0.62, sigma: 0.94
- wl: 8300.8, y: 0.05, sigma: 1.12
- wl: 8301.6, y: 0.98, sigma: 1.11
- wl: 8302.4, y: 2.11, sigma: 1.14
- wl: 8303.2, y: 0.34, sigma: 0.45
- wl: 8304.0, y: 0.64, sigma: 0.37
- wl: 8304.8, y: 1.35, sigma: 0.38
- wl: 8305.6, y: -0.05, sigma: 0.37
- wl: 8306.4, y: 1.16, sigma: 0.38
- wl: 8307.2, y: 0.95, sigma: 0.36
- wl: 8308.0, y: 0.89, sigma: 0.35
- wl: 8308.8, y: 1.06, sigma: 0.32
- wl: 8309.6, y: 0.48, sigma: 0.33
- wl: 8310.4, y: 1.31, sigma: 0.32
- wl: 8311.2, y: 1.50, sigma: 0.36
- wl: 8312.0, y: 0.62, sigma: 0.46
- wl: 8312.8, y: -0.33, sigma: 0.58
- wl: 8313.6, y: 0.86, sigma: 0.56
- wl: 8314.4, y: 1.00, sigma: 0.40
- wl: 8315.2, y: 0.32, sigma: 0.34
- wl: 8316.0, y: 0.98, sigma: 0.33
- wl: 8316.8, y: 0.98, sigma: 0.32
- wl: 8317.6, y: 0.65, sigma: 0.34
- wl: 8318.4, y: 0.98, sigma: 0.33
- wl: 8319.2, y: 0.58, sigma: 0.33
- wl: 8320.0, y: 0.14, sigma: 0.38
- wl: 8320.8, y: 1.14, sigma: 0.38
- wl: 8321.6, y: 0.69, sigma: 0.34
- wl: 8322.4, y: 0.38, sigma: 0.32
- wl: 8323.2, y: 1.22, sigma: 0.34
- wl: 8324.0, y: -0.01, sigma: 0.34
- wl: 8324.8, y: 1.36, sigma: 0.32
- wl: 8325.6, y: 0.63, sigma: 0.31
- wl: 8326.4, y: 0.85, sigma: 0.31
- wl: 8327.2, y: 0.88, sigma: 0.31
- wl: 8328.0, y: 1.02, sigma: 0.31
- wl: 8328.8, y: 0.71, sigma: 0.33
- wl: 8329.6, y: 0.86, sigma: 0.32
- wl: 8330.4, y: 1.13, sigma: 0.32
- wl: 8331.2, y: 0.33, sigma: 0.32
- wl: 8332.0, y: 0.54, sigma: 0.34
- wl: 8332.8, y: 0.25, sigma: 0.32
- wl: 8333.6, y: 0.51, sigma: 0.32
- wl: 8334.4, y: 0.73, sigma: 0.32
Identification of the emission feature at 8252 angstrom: [S II] 6716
